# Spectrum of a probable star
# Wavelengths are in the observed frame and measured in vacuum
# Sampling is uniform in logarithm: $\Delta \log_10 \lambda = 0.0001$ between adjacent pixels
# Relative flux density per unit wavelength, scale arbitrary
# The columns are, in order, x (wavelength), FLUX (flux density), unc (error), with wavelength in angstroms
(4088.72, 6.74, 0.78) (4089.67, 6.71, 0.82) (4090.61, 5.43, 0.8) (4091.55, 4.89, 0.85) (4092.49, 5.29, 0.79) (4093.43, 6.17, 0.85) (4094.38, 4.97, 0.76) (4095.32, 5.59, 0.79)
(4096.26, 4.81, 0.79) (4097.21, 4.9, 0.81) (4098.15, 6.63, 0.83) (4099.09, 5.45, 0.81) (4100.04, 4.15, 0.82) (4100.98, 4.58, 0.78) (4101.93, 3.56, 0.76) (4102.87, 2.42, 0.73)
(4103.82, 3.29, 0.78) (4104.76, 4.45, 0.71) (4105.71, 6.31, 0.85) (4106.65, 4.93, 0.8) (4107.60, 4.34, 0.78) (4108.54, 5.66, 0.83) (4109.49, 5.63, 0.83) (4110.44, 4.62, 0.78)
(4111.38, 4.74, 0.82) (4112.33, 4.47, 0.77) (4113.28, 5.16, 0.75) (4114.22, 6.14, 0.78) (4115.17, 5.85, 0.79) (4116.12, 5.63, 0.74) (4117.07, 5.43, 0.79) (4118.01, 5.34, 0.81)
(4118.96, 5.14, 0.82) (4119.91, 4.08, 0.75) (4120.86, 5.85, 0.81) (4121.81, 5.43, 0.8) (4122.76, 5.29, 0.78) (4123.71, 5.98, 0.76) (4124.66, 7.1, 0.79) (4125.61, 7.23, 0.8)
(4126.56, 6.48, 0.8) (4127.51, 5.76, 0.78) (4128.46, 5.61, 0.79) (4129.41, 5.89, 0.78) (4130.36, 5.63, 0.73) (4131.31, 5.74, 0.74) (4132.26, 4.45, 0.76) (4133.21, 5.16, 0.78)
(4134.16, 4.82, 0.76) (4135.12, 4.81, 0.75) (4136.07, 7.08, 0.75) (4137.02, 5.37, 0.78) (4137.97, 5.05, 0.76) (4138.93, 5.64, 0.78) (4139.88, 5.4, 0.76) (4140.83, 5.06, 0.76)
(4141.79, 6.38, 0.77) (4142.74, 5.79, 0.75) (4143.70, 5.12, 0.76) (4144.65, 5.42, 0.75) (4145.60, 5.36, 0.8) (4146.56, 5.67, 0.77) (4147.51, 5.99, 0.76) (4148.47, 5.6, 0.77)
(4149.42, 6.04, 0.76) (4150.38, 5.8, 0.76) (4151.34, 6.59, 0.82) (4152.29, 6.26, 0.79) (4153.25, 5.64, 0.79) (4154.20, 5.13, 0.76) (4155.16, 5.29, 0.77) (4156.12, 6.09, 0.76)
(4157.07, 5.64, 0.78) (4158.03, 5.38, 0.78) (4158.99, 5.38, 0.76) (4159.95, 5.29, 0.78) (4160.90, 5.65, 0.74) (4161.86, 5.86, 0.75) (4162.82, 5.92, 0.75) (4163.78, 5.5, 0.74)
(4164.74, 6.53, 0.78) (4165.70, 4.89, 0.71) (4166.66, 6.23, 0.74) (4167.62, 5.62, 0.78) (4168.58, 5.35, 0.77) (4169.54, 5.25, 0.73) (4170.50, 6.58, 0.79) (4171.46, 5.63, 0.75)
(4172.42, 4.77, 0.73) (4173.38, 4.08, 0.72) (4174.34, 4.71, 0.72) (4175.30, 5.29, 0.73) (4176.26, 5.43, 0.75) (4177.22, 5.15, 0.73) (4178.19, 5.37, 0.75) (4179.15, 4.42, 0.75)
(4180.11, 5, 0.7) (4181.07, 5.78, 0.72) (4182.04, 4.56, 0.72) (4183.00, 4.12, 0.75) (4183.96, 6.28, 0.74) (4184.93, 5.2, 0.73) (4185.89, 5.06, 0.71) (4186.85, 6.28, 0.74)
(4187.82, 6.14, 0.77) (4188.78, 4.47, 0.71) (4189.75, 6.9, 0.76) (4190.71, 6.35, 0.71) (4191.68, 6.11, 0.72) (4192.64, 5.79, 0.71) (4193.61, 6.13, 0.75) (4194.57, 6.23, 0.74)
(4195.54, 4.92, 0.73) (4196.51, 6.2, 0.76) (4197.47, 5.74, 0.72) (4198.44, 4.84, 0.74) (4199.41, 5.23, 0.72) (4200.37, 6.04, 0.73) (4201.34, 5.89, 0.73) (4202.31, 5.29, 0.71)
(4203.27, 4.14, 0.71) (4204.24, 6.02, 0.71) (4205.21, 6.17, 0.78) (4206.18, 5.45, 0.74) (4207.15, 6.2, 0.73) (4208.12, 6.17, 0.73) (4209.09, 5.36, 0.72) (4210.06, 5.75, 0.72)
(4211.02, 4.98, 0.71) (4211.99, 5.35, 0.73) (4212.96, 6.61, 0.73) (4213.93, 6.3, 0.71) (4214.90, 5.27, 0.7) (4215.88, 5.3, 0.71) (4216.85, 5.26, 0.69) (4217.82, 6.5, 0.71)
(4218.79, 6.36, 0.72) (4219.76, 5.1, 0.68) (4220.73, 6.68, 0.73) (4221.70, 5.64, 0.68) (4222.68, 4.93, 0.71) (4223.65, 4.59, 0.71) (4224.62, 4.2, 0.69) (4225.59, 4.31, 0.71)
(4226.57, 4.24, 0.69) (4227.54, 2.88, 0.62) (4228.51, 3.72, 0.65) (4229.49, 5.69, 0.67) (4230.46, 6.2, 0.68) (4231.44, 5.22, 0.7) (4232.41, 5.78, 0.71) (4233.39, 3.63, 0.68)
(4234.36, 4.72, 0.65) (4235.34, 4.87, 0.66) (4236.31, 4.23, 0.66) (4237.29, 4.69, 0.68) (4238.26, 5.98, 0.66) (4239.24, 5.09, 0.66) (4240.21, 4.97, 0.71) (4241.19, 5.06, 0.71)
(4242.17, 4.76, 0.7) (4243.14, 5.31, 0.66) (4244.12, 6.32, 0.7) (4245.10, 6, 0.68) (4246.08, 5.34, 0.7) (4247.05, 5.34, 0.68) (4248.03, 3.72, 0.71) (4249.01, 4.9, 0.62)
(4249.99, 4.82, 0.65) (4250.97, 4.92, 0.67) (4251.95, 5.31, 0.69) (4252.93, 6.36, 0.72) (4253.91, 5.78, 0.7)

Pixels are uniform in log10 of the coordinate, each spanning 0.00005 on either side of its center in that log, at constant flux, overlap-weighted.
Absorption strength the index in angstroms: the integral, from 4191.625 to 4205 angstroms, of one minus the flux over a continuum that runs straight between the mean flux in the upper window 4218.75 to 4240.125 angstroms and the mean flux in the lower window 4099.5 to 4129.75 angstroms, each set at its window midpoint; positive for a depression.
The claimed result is -1.6 angstroms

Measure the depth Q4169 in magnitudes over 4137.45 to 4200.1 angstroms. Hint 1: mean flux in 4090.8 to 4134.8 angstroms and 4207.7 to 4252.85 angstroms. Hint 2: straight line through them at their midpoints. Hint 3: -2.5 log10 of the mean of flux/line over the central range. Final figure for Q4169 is -0.07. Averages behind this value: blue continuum 5.24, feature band 5.55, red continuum 5.19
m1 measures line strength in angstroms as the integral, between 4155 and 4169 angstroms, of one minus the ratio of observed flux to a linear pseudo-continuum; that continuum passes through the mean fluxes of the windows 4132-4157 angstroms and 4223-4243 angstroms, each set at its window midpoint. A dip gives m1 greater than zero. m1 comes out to -0.6 angstroms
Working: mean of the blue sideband 5.59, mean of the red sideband 4.76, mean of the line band 5.65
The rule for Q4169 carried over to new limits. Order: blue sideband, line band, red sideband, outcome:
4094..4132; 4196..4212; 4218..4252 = -0.10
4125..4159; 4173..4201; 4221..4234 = -0.06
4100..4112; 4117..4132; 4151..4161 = -0.16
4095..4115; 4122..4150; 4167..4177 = -0.13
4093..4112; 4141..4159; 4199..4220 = -0.10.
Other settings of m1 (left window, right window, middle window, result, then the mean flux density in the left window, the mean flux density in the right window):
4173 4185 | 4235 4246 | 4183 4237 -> -3.1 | 5.03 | 5.22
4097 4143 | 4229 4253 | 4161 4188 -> -0.8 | 5.31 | 5.15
